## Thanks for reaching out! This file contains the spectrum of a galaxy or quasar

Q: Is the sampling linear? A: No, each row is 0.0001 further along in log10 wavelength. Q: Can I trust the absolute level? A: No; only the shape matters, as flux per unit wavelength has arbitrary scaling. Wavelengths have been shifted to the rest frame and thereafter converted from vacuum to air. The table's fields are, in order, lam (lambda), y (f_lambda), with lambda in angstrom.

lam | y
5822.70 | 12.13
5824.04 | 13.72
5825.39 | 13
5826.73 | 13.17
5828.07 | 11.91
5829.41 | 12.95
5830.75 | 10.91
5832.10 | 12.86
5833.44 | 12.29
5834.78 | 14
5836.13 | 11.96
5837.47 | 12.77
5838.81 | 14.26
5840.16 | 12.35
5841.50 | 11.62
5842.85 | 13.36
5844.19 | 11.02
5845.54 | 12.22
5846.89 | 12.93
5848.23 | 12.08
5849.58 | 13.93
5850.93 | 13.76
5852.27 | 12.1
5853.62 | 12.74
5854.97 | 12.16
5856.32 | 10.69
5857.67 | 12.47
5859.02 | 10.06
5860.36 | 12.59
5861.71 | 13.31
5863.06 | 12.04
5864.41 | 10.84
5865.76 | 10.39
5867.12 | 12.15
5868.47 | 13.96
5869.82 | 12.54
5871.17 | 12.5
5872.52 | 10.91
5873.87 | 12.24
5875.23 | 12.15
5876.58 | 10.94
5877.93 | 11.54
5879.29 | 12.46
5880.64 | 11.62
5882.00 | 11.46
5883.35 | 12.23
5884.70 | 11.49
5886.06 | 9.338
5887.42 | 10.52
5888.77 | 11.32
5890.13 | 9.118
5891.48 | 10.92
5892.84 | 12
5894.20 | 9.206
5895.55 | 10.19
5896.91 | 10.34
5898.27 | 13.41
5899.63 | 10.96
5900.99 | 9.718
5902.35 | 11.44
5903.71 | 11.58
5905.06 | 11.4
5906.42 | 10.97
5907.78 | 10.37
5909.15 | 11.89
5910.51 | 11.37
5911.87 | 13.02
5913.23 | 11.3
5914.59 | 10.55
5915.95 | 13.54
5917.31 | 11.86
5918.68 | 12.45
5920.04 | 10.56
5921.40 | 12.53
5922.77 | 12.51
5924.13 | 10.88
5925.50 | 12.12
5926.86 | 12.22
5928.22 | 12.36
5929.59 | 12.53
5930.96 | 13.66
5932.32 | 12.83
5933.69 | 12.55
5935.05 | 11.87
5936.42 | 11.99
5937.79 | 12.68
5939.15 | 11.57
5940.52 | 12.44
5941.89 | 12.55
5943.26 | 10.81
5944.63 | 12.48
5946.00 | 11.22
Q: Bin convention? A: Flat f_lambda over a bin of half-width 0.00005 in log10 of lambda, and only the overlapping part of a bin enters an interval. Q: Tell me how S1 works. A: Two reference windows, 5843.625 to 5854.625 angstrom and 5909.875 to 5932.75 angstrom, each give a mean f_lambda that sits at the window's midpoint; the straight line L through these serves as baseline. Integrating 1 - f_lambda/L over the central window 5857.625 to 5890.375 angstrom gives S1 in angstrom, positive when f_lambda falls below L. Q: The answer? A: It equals 2.14 angstrom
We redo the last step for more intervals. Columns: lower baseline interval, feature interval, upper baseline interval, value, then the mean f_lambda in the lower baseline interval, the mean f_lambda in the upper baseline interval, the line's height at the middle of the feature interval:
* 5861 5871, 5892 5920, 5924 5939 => 2.1 angstrom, 12.2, 12.4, 12.3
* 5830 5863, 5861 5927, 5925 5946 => 4.5 angstrom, 12.4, 12.3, 12.3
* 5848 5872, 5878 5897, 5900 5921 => 1.5 angstrom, 12.2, 11.5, 11.8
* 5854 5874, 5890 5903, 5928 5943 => 1.4 angstrom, 11.9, 12.4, 12.1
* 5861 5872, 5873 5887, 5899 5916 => 0.5 angstrom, 12.2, 11.3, 11.9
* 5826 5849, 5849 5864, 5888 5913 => -0.3 angstrom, 12.5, 11.1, 12.1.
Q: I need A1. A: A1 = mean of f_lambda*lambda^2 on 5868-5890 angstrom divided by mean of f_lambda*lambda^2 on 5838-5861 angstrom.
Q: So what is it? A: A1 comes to 0.95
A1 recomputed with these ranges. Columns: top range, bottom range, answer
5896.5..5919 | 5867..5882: 0.97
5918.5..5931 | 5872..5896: 1.10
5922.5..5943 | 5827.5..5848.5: 1.02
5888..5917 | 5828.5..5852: 0.90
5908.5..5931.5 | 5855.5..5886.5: 1.04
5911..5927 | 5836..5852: 0.96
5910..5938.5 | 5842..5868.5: 1.02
